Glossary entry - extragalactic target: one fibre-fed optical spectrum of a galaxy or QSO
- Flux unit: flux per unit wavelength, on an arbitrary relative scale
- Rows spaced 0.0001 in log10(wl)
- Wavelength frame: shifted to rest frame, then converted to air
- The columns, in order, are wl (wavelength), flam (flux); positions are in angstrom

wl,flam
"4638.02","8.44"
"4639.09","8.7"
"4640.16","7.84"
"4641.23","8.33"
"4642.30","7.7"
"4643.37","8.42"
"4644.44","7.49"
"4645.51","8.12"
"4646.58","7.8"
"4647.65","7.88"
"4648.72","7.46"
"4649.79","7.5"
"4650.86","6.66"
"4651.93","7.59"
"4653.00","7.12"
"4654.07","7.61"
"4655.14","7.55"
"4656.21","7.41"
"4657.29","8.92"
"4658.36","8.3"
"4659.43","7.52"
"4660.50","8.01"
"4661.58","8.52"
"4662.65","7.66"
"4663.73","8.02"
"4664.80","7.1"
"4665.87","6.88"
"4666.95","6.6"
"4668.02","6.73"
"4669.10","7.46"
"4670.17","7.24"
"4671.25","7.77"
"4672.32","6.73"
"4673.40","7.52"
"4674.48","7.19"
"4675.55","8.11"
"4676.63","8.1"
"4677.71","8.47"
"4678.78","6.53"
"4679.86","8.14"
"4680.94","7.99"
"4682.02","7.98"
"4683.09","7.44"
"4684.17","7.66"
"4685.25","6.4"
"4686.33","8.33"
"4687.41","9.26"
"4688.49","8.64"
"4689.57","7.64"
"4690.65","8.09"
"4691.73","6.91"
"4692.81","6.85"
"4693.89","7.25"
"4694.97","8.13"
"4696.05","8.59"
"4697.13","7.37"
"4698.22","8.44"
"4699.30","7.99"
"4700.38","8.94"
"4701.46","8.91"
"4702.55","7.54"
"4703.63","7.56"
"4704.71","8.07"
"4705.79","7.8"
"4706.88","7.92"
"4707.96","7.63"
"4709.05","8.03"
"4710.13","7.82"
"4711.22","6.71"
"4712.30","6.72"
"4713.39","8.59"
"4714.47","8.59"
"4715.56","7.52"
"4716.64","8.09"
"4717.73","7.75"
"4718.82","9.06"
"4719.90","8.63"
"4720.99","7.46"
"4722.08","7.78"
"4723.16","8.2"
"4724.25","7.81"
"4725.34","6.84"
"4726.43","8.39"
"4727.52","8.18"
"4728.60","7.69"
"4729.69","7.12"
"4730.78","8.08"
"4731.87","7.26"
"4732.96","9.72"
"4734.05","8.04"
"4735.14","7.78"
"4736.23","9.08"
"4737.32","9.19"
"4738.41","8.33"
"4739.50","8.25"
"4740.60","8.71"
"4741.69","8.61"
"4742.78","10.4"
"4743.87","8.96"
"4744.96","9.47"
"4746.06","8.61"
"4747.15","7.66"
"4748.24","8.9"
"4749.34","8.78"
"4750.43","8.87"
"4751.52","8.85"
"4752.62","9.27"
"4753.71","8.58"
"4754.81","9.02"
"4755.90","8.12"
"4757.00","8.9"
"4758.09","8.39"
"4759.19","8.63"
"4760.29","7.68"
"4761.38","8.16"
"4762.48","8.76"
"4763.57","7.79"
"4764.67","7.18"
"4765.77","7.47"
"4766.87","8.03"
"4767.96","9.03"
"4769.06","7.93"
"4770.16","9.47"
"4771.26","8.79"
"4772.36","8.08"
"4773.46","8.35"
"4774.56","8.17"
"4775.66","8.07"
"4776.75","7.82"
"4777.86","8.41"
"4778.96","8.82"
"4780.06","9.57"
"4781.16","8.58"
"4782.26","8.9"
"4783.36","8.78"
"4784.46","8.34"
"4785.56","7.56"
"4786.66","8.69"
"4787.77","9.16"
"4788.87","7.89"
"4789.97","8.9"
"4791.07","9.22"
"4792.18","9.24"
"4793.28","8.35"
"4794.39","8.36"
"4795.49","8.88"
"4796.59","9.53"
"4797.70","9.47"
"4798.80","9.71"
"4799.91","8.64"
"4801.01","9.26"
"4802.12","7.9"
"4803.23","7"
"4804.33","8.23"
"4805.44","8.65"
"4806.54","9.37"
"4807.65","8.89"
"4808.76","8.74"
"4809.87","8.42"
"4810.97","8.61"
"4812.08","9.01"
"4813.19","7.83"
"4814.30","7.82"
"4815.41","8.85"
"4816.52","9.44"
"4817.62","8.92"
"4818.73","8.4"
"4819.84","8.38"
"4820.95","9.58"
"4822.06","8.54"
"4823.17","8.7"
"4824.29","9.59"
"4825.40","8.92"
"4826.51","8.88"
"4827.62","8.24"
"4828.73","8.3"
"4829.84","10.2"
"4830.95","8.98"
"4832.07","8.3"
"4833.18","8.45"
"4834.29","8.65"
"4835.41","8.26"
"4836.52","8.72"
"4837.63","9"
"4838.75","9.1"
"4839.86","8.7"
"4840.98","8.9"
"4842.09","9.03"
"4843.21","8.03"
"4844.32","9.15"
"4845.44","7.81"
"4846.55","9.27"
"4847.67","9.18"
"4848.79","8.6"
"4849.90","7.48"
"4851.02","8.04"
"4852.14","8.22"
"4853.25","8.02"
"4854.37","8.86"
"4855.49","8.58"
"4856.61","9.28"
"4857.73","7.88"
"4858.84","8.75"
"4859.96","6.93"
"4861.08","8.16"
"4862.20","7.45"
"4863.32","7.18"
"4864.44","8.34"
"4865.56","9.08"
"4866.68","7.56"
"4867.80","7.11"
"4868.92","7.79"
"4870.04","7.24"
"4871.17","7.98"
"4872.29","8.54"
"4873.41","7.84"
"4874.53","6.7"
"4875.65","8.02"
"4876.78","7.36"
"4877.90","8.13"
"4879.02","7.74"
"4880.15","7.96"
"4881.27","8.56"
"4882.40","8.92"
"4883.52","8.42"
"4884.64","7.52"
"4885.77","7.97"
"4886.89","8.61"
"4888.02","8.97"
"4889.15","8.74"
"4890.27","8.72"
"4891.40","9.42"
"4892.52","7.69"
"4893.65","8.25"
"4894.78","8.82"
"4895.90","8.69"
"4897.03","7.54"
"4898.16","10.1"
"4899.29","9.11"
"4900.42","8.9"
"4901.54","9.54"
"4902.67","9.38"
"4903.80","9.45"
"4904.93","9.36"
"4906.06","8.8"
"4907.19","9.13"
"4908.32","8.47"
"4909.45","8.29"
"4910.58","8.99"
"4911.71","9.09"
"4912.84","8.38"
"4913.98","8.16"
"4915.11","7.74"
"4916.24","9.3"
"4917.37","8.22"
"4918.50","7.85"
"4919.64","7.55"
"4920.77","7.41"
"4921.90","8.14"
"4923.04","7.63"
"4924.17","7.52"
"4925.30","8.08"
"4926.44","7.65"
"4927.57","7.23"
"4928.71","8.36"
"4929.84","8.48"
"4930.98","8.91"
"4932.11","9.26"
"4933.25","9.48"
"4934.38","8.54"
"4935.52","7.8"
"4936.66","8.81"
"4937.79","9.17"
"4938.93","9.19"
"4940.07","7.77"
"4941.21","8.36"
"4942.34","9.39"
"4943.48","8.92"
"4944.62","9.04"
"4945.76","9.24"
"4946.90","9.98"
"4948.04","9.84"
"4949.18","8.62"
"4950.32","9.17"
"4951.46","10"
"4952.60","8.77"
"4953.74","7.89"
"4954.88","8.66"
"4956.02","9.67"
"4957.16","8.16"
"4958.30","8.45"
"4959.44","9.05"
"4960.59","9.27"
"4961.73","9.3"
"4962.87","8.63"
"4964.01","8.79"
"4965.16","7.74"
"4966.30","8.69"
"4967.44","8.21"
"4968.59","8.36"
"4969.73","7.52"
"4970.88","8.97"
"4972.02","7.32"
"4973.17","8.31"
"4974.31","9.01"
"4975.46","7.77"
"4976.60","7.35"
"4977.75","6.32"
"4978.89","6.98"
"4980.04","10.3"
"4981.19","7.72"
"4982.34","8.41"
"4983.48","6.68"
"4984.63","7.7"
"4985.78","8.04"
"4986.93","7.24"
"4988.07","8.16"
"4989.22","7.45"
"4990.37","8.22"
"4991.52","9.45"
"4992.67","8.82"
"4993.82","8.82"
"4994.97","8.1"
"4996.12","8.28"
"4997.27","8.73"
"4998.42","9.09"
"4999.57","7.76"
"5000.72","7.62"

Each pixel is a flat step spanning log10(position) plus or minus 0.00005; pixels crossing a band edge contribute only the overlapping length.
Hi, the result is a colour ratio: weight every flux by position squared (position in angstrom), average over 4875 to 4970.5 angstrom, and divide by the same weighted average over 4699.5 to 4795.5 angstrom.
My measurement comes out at 1.1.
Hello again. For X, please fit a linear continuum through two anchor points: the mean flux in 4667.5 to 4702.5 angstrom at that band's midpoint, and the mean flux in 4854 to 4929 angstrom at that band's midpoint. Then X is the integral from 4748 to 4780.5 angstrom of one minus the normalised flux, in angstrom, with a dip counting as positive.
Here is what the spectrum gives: -1.99 angstrom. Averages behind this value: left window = 7.77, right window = 8.28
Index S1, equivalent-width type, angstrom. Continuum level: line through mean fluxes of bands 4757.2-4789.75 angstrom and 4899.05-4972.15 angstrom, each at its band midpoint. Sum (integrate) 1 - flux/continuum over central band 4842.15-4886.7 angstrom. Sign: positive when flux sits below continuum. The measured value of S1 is 2.2 angstrom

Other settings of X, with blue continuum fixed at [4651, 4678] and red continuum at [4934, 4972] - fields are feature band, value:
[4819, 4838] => -1.2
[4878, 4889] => 0.2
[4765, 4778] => -0.4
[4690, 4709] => -0.4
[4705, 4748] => -1.8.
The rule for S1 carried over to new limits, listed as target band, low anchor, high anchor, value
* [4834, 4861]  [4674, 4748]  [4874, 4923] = -0.53 angstrom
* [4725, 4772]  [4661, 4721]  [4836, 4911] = -2.78 angstrom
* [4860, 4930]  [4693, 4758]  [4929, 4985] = 1.78 angstrom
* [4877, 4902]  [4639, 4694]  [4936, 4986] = -0.64 angstrom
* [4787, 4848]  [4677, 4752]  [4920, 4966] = -2.93 angstrom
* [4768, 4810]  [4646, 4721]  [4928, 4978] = -2.77 angstrom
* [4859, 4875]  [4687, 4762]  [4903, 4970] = 1.41 angstrom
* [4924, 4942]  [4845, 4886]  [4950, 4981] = -0.25 angstrom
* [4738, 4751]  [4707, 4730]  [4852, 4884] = -1.52 angstrom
